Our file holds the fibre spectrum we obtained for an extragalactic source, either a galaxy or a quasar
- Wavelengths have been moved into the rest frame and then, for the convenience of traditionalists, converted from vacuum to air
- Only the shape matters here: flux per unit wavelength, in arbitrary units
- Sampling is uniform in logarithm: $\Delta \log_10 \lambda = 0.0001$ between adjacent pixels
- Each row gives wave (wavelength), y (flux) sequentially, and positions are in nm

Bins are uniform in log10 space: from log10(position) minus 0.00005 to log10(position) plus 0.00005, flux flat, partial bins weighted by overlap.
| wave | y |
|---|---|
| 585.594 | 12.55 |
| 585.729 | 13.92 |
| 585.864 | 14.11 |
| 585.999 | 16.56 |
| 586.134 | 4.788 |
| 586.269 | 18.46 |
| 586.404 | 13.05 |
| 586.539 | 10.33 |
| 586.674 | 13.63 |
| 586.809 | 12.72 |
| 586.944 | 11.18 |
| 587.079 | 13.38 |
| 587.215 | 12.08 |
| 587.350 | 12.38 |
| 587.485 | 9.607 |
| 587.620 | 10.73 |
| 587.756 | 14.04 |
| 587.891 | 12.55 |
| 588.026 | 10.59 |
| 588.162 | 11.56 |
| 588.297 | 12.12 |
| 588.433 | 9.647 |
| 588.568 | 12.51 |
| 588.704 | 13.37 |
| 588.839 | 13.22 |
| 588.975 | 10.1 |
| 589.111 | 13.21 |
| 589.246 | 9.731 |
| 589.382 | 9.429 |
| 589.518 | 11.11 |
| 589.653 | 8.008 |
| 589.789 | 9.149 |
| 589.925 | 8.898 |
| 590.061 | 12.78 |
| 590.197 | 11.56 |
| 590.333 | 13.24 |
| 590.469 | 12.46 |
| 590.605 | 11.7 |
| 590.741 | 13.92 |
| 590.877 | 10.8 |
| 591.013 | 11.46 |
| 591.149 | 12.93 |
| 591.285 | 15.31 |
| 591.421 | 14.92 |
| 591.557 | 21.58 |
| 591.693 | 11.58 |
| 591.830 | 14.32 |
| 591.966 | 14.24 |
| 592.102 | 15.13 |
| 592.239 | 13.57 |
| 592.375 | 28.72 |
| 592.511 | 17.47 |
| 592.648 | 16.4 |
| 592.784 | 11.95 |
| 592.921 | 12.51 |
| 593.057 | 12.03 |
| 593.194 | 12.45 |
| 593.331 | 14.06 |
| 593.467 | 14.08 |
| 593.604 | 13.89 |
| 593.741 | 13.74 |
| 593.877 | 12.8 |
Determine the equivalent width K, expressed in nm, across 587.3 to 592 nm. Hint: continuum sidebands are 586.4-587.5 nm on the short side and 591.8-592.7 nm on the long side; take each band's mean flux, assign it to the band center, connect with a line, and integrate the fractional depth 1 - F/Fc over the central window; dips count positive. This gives 0.83 nm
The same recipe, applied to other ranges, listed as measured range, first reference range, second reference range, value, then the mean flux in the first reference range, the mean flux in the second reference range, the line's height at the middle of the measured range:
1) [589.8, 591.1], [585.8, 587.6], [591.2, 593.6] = 0.23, 12.4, 15.3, 14.3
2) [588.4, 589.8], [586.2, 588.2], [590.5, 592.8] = 0.27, 12.4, 15.1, 13.6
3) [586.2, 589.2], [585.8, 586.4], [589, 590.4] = -0.02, 13.4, 10.7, 12.2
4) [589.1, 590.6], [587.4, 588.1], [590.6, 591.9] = 0.25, 11.5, 14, 13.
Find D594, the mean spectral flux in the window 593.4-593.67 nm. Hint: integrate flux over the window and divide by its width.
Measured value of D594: 14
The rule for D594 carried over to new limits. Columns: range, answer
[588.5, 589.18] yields 12.5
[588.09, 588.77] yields 11.8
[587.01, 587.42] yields 12.6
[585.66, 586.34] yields 13.6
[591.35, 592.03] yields 15.3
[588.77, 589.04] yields 11.7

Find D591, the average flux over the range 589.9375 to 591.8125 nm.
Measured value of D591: 13.3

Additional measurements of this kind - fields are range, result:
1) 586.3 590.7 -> 11.6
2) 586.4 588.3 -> 12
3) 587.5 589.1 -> 11.8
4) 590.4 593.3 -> 14.5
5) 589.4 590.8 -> 11.2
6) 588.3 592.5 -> 13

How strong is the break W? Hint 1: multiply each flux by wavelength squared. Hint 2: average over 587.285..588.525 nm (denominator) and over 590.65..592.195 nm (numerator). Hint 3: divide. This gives 1.2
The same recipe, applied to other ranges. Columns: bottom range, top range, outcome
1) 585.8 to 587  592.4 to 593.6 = 1.15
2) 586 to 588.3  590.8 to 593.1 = 1.26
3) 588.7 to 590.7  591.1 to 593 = 1.42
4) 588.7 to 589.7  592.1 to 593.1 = 1.49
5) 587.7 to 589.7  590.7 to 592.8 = 1.36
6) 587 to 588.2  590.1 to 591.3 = 1.06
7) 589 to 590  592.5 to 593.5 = 1.39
